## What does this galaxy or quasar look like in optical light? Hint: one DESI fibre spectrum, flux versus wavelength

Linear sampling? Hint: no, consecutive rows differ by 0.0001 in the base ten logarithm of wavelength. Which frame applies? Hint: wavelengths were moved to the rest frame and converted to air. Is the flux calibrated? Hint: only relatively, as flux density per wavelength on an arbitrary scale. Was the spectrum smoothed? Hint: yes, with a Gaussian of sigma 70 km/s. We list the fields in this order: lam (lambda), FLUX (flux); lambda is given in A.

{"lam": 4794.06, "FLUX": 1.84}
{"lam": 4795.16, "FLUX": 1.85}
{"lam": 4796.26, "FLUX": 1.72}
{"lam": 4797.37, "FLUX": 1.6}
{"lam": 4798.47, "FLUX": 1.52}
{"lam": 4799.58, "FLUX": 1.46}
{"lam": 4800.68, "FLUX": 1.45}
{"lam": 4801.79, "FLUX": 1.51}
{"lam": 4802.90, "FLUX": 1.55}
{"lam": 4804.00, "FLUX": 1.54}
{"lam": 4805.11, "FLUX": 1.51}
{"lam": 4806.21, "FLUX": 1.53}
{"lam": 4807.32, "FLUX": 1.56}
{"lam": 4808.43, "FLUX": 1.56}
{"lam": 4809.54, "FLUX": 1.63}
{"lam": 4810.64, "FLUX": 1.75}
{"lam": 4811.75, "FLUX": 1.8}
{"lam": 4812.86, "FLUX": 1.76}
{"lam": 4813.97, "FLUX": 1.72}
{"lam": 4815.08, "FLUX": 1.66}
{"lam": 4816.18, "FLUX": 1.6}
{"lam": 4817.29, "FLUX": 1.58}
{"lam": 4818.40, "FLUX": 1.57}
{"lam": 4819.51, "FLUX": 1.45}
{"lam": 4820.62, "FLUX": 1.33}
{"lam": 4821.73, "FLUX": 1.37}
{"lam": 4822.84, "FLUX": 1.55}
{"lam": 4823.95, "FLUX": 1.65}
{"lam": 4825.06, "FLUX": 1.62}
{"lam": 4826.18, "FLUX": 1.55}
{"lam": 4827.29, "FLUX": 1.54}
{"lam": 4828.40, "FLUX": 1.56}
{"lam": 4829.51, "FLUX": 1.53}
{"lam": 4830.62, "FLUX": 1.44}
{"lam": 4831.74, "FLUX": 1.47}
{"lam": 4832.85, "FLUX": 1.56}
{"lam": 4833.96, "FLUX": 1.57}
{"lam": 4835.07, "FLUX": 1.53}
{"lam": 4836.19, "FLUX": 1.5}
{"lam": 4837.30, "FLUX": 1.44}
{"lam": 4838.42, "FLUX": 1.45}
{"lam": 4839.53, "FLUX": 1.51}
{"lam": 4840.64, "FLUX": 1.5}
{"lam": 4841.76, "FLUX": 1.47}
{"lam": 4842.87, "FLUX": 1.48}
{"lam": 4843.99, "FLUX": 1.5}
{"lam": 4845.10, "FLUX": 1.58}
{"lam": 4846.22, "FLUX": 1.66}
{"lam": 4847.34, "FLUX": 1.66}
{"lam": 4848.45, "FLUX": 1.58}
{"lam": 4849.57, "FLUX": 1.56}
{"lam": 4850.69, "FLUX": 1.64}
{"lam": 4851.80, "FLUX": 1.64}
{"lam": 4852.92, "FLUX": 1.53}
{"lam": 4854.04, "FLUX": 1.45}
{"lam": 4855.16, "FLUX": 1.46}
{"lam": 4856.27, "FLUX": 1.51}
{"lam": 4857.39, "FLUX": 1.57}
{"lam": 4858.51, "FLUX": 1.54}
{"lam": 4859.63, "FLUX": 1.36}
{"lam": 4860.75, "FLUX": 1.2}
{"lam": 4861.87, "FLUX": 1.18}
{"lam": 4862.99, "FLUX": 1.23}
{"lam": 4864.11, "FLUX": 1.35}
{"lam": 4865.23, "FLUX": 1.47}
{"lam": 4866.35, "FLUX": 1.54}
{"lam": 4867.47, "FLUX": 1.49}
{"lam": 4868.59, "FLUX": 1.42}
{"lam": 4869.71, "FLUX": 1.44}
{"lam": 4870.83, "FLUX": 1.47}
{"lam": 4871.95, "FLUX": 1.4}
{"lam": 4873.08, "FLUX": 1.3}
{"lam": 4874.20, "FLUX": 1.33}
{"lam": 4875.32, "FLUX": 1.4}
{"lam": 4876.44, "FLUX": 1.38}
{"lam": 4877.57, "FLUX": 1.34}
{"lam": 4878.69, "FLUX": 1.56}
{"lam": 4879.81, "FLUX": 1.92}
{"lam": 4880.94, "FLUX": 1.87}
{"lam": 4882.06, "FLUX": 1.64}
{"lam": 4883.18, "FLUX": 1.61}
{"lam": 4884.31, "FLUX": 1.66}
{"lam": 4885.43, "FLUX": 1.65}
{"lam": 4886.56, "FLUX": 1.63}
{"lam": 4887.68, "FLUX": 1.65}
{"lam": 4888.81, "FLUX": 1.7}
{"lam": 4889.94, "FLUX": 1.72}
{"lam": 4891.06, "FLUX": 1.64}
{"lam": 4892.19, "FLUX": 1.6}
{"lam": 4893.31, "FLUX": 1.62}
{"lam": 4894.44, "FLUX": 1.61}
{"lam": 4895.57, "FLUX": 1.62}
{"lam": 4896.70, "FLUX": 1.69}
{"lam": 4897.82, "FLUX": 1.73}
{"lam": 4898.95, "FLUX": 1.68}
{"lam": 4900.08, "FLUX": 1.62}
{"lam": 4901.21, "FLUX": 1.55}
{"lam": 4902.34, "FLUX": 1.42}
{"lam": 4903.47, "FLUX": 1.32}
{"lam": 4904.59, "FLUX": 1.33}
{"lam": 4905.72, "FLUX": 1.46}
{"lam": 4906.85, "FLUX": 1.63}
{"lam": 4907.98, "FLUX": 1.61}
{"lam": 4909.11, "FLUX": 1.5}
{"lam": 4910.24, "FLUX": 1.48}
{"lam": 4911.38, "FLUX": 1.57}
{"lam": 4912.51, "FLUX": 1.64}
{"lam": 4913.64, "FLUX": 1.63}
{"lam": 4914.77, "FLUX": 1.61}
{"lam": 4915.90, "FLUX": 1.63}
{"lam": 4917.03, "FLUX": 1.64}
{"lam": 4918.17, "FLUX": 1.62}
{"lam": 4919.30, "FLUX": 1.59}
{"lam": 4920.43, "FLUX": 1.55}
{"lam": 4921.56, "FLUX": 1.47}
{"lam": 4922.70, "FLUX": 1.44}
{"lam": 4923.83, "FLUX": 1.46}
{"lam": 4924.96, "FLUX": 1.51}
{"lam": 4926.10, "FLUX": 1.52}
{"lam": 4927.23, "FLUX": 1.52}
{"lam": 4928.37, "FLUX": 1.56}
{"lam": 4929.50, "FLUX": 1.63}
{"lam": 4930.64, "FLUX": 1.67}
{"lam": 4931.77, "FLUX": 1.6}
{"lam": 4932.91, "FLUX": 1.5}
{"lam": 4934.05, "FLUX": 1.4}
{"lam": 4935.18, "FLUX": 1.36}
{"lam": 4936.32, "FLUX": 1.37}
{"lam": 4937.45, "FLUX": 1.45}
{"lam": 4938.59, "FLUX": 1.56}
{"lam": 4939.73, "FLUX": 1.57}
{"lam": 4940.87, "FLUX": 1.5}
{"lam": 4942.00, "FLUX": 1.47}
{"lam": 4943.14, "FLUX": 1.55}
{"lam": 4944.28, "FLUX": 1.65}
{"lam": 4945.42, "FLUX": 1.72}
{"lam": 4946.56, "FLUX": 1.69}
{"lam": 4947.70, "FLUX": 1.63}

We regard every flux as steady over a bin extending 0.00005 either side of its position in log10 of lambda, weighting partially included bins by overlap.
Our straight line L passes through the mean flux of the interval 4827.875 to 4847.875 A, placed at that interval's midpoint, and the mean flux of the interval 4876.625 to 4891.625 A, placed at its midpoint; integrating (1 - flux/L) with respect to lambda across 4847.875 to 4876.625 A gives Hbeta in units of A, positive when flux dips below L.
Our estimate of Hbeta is 2.70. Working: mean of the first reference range 1.52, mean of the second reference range 1.65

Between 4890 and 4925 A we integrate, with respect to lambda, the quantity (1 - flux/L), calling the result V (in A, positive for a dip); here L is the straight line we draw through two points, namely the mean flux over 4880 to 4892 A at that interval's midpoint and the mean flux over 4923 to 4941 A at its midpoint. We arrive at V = 0.76 A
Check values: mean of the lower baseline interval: 1.68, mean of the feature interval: 1.57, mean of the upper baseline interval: 1.51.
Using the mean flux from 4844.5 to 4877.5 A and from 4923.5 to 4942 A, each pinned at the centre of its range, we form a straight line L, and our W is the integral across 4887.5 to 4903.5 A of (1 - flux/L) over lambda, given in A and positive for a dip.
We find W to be -1.5 A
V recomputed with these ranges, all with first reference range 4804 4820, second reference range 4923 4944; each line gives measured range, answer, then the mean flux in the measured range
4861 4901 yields 0.31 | 1.55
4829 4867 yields 2.32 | 1.49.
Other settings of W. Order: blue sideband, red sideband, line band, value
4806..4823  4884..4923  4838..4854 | 0.4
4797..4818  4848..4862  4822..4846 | 0.2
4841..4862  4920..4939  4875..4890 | -1.2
